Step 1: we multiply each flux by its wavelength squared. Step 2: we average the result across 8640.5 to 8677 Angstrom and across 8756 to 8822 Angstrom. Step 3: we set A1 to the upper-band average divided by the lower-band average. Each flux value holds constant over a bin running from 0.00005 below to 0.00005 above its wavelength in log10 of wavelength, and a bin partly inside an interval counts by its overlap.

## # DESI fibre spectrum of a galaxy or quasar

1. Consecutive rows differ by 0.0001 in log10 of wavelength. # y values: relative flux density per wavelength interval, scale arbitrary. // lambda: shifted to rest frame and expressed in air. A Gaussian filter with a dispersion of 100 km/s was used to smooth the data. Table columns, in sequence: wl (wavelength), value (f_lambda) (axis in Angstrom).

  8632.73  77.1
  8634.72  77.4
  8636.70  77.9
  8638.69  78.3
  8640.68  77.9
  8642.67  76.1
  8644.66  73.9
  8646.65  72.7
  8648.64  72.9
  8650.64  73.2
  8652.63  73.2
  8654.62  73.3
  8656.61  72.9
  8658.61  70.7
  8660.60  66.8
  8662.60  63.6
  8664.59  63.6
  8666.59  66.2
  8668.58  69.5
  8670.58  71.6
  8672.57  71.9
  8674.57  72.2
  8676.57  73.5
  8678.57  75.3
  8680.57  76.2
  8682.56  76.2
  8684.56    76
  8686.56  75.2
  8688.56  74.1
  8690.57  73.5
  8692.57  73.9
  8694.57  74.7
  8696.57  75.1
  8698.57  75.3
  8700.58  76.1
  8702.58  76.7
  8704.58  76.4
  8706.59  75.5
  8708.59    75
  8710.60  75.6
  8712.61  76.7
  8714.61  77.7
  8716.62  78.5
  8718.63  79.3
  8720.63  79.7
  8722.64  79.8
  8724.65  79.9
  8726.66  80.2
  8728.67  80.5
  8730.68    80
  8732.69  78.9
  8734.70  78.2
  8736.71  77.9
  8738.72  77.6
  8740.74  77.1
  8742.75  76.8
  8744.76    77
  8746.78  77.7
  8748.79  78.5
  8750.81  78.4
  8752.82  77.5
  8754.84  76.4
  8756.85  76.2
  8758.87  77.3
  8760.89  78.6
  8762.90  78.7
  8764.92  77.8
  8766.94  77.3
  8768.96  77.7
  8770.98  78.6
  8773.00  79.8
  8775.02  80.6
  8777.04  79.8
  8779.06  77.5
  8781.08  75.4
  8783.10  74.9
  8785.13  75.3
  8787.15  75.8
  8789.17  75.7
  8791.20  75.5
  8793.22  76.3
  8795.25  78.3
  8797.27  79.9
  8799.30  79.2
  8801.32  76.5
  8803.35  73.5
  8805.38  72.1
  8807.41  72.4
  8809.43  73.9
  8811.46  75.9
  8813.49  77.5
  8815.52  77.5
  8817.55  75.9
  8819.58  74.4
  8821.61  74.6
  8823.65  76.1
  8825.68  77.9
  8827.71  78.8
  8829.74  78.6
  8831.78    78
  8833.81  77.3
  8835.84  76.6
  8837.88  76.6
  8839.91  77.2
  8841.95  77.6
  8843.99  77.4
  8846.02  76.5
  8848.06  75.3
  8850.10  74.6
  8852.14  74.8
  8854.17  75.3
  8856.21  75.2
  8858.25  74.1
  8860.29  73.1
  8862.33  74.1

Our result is 1.11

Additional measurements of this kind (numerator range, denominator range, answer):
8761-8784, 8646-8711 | 1.09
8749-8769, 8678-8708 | 1.05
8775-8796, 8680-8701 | 1.04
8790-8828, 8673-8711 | 1.04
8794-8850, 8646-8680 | 1.12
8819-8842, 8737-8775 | 1.01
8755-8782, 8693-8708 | 1.05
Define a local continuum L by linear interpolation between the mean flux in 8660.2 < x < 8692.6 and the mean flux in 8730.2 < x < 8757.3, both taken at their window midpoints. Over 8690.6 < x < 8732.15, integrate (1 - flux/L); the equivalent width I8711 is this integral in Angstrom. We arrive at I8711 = -1.3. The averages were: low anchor 71.7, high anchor 77.7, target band 77.3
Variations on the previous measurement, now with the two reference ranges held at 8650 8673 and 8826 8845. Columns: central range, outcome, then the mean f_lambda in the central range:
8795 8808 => 0.0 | 76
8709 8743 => -2.8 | 78.5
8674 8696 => -1.2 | 74.7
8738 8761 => -1.2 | 77.3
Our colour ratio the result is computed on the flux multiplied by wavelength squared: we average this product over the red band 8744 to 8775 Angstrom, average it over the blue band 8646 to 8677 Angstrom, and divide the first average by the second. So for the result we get 1.13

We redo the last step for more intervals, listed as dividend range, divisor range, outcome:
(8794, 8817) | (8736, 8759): 1.00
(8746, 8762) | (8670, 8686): 1.06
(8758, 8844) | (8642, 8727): 1.06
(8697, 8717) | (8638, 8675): 1.08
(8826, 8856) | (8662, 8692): 1.11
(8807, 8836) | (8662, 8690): 1.10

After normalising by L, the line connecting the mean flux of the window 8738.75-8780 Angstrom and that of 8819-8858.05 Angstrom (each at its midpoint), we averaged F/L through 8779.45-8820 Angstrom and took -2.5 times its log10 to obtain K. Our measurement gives 0.02 mag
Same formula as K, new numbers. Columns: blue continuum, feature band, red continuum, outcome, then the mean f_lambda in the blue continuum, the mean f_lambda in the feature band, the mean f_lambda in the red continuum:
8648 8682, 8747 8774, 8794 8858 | -0.054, 71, 77.9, 76.3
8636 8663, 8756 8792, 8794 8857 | -0.028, 73.2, 77.4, 76.3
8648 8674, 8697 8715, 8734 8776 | -0.033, 69.9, 76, 77.9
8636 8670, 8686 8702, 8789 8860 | -0.028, 71.9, 74.8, 76.2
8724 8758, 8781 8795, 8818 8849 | 0.025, 78.1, 75.7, 76.8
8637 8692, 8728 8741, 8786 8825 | -0.062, 72.7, 78.6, 75.9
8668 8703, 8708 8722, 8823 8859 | -0.041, 74.3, 77.6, 76.6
